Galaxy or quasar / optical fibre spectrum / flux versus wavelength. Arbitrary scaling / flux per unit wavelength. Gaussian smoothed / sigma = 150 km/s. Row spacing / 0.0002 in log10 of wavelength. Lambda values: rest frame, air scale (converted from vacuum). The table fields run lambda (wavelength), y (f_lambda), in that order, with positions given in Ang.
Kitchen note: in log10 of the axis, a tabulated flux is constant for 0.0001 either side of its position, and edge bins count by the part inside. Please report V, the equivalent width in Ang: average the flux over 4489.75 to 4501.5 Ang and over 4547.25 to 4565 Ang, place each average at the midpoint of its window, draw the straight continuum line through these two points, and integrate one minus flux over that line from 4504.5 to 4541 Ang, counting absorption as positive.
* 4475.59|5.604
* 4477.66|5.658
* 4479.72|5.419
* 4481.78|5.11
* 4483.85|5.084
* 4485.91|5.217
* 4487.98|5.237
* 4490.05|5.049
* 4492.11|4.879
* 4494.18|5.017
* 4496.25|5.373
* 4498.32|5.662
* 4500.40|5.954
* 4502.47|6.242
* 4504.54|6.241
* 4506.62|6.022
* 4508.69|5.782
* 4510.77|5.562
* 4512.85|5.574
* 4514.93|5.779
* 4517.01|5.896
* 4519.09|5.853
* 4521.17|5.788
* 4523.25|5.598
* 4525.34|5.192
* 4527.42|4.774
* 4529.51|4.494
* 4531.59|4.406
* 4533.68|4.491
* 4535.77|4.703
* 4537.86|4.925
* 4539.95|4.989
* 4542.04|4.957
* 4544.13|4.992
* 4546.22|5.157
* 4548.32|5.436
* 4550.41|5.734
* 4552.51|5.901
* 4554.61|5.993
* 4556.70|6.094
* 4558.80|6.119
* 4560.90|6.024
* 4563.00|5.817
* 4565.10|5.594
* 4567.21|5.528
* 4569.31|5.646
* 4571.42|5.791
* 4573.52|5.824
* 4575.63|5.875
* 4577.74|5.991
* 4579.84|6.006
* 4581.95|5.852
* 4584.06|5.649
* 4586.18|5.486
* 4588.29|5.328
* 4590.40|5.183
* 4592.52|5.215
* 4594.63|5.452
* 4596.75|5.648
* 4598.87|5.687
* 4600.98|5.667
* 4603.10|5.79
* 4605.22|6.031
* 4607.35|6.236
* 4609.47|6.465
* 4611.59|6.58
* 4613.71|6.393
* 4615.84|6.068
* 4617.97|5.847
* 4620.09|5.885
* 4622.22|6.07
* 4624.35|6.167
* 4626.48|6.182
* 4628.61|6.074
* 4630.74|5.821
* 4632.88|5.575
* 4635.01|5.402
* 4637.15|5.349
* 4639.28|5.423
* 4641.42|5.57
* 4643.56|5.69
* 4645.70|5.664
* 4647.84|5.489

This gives 1.7 Ang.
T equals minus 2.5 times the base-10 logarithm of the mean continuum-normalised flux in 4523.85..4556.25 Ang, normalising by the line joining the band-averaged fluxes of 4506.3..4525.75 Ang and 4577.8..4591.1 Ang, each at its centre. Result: 0.12 mag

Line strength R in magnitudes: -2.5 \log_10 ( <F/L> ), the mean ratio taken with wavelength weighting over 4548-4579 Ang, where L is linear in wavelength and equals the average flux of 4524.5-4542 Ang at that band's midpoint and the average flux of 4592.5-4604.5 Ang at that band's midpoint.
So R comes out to -0.13 mag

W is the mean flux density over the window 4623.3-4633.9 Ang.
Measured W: 5.96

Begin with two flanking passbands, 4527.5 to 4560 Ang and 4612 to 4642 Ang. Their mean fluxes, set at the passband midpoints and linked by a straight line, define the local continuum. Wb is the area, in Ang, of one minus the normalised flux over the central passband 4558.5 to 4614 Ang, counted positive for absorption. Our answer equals -2.51 Ang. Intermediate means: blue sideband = 5.22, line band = 5.8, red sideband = 5.86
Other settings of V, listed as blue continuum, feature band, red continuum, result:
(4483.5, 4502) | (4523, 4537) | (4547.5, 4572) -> 2.1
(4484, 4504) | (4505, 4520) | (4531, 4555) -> -1.4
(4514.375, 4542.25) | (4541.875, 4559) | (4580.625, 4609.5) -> -1.0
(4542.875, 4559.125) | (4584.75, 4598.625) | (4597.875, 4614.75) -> 1.3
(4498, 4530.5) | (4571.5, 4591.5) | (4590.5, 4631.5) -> 0.6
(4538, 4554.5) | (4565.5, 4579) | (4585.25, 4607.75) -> -0.8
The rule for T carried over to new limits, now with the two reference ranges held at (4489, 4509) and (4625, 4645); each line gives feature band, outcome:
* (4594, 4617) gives -0.06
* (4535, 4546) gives 0.14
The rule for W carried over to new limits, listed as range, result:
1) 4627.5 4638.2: 5.64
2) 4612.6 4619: 6.1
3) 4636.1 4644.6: 5.51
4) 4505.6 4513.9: 5.73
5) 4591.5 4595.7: 5.34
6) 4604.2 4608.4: 6.12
